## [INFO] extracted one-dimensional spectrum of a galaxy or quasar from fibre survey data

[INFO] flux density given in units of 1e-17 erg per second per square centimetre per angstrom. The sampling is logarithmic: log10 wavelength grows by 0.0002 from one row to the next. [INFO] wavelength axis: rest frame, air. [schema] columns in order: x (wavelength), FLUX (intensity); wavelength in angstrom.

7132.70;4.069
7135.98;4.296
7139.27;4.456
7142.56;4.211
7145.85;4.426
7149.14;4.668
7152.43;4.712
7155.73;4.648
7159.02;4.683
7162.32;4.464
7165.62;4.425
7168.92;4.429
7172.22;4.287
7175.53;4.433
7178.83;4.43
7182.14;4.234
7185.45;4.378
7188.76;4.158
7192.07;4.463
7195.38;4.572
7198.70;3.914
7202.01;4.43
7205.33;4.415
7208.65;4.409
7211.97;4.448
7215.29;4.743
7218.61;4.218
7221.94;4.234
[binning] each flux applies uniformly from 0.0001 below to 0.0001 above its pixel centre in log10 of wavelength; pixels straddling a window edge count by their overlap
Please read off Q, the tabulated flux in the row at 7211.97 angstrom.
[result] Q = 4.448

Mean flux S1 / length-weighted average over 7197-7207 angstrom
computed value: 4.25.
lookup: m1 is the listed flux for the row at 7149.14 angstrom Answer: 4.668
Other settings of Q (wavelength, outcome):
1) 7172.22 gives 4.287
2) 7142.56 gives 4.211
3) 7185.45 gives 4.378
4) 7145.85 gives 4.426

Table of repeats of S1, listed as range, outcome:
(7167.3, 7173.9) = 4.36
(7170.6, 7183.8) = 4.34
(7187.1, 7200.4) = 4.28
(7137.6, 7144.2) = 4.33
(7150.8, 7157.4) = 4.68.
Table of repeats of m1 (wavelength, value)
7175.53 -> 4.433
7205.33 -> 4.415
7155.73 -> 4.648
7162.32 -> 4.464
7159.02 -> 4.683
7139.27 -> 4.456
